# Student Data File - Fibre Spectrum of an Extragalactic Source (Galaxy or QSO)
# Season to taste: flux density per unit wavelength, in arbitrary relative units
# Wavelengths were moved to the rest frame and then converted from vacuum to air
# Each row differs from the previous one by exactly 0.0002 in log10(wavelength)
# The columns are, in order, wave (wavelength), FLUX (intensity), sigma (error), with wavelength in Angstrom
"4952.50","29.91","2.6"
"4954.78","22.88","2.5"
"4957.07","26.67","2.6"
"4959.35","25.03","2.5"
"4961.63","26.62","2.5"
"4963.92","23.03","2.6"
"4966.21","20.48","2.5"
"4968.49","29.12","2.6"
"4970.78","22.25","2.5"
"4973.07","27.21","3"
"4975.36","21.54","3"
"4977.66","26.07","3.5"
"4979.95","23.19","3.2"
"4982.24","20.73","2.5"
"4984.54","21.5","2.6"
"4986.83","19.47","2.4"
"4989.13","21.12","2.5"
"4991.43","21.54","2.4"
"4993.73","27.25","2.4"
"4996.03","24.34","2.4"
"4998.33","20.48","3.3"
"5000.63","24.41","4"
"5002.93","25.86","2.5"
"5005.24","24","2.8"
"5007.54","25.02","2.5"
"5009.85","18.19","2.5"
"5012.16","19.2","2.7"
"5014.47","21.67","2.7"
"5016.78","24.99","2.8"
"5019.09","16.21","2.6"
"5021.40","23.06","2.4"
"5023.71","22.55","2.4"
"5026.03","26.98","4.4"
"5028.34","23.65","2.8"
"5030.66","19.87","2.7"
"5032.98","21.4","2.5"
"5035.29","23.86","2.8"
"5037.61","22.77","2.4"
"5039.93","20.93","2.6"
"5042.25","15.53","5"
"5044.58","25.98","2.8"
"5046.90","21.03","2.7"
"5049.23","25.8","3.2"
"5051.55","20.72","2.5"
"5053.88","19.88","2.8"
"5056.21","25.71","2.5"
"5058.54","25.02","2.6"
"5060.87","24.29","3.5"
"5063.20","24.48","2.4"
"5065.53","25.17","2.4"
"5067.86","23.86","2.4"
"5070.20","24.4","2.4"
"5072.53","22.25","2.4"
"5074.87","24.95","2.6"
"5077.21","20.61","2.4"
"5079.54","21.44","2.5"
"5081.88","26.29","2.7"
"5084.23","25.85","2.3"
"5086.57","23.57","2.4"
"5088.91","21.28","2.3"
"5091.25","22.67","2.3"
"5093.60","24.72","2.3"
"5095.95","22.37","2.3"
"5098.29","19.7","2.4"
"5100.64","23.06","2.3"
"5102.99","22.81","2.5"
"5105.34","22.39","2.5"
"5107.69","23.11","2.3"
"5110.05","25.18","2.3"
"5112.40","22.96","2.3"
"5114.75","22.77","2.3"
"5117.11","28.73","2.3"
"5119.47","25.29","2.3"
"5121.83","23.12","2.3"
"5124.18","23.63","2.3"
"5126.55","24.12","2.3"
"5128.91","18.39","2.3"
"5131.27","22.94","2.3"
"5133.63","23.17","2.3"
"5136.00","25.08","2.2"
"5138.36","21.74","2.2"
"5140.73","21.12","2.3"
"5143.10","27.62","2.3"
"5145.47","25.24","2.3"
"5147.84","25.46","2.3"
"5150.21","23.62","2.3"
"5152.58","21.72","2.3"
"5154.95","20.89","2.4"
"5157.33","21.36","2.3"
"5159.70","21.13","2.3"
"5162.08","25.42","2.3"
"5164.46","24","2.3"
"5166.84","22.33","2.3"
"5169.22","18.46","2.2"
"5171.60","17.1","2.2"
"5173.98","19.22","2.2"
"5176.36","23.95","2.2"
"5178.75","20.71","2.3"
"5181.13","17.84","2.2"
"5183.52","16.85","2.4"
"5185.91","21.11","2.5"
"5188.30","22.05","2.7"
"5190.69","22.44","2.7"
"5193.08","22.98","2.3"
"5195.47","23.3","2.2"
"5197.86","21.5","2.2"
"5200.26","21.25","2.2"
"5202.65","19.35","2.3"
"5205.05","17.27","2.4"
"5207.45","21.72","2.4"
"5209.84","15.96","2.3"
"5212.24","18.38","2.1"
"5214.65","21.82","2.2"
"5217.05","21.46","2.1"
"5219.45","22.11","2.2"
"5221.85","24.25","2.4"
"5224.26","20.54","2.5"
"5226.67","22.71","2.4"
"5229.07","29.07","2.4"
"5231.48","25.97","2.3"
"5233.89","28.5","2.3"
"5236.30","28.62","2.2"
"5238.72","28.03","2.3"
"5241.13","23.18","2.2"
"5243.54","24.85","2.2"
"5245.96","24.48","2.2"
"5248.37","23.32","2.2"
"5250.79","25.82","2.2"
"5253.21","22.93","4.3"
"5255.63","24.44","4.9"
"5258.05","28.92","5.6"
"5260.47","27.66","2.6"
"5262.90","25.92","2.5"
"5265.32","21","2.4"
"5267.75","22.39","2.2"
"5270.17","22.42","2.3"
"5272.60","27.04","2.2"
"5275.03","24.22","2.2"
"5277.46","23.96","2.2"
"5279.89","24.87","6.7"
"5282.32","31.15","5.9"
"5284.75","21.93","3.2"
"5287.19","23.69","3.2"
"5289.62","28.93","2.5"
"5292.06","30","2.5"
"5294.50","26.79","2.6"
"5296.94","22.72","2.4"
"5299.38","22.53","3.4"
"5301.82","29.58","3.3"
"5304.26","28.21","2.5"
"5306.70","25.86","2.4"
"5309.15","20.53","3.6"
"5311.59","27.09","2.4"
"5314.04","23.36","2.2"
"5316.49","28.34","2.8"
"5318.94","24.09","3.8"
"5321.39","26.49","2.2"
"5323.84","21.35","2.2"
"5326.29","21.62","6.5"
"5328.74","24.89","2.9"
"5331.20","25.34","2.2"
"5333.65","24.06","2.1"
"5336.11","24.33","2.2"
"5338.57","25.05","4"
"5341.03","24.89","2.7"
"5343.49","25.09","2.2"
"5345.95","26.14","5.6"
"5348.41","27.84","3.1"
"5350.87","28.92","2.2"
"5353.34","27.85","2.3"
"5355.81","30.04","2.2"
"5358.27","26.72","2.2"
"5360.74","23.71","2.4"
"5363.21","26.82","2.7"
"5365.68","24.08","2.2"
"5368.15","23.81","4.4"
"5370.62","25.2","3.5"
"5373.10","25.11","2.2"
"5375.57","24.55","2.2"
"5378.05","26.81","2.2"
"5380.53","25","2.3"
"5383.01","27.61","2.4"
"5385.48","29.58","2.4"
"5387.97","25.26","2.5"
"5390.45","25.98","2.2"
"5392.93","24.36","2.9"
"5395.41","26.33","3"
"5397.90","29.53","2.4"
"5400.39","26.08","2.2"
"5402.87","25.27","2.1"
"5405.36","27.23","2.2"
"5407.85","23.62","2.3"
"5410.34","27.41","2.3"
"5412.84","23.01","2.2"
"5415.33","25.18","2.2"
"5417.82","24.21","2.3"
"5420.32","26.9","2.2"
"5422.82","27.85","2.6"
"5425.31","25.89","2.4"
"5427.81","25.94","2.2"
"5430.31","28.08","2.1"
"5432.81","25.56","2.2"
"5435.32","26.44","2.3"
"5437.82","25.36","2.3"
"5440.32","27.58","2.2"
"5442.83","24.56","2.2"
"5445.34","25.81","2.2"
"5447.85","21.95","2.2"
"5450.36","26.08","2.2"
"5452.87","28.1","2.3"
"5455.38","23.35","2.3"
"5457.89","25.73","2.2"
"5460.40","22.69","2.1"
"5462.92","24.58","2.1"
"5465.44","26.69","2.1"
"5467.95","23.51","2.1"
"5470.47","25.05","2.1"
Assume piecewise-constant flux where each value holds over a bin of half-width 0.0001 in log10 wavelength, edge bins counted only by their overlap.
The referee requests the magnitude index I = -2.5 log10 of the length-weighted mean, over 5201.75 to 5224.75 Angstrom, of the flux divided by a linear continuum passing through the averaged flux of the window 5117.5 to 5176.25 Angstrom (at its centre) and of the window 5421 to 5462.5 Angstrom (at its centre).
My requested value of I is 0.15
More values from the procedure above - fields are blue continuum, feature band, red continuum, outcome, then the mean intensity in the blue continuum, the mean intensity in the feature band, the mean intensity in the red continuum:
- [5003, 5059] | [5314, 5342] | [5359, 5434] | 0.03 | 22.3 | 24.5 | 25.9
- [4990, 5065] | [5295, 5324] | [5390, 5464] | -0.02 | 22.7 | 25.2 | 25.7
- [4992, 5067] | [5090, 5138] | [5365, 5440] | 0.01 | 22.8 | 23.3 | 25.9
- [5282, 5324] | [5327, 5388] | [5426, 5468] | -0.01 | 25.7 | 25.9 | 25.5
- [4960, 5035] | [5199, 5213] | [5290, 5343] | 0.27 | 22.9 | 19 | 25.2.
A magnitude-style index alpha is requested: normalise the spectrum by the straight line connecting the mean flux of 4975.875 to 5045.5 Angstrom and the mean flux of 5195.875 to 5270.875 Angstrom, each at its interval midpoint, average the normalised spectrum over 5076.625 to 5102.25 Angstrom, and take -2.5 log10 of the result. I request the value -0.01 mag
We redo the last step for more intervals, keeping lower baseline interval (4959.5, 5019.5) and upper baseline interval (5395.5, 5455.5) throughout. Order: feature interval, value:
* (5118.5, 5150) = 0.02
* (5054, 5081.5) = -0.01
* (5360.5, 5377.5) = 0.03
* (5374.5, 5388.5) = -0.04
